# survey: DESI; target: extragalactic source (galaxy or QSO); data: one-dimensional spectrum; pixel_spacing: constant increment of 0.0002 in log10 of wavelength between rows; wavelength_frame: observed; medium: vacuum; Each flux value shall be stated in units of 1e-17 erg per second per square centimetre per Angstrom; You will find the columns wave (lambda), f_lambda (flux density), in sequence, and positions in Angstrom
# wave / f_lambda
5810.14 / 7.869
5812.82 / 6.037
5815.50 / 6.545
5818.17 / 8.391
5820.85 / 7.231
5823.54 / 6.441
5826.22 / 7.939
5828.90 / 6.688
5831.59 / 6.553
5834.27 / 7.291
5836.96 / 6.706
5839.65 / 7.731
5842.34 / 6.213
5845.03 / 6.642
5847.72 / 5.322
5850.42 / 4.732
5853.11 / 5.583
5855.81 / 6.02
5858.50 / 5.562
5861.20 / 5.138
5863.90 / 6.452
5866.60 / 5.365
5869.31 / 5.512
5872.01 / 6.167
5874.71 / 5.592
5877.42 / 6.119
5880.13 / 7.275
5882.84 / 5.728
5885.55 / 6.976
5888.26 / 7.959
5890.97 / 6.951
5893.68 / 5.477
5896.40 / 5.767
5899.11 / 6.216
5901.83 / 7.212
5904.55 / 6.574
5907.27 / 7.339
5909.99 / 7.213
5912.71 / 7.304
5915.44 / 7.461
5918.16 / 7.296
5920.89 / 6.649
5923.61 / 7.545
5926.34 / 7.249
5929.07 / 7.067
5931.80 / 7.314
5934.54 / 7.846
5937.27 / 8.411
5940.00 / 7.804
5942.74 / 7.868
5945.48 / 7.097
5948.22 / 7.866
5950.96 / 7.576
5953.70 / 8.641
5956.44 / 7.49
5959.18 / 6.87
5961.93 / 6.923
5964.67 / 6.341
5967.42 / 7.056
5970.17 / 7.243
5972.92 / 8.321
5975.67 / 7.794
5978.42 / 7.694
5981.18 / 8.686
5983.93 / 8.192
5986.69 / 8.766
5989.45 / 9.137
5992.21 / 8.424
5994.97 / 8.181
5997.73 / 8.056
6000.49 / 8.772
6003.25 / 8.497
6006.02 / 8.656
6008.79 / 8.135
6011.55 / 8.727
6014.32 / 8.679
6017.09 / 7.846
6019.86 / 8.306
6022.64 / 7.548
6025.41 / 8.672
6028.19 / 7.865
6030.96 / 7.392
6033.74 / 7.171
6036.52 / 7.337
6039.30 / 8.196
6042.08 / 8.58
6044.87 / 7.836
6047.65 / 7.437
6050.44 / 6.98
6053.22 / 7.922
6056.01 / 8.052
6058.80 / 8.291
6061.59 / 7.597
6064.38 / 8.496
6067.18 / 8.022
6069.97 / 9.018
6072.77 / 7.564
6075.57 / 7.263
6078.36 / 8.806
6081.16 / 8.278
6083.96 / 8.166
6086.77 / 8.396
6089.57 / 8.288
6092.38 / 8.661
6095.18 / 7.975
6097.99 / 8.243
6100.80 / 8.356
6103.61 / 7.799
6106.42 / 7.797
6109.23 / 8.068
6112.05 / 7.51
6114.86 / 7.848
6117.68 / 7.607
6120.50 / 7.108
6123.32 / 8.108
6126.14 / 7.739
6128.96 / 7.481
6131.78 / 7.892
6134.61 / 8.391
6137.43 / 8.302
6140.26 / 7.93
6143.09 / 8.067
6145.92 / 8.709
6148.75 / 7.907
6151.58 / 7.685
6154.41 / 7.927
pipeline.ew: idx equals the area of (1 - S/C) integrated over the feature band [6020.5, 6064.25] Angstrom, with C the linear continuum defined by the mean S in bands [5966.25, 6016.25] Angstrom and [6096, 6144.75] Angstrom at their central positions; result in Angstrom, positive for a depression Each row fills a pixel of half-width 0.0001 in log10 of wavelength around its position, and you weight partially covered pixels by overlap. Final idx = 1.7 Angstrom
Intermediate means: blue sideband 8.28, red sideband 7.9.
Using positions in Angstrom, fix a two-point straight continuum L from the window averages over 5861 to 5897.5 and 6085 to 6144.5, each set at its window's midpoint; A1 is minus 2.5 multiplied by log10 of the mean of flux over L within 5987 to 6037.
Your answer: -0.14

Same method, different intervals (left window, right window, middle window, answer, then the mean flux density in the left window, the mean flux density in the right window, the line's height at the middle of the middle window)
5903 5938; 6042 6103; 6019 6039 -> 0.01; 7.31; 8.09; 7.86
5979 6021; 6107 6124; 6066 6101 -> -0.04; 8.46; 7.69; 7.9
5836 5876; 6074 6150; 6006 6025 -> -0.15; 5.91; 8.02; 7.23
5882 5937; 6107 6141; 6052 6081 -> -0.07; 7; 7.83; 7.61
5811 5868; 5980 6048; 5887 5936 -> 0.02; 6.42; 8.21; 7.16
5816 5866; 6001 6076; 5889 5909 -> 0.06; 6.46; 8.02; 6.92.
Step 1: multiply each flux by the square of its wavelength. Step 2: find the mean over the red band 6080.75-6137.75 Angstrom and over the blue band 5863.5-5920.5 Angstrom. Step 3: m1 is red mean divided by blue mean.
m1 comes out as 1.31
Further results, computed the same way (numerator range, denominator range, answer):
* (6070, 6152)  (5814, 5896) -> 1.37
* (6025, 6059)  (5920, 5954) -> 1.06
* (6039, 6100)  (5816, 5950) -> 1.27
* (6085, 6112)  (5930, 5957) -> 1.10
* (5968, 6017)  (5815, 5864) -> 1.35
